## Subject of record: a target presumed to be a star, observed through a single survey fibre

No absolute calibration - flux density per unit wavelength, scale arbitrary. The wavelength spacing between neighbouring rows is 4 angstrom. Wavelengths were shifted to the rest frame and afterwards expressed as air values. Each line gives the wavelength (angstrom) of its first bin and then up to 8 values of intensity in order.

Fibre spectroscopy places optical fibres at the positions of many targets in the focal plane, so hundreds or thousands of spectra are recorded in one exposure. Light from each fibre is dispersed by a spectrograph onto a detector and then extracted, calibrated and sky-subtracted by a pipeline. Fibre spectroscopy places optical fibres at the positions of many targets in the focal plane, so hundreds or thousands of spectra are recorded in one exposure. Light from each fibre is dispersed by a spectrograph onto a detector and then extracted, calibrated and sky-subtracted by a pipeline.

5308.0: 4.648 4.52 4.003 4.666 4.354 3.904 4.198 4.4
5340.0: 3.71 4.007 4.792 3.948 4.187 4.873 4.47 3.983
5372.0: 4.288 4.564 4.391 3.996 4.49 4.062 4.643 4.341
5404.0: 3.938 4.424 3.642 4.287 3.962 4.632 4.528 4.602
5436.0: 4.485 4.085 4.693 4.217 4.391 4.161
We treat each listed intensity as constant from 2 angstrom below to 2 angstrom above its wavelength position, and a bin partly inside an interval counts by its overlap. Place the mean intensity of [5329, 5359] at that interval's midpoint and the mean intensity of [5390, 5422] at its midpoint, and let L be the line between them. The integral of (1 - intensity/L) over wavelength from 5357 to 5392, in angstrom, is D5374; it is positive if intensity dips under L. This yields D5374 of -1.5 angstrom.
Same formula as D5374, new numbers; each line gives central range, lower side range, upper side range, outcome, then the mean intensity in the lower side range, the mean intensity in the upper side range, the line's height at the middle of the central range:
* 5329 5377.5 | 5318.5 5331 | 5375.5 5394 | 0.09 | 4.28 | 4.28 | 4.28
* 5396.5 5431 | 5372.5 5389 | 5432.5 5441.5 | 0.78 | 4.35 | 4.35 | 4.35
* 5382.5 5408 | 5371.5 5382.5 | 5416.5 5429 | 0.72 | 4.41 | 4.35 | 4.39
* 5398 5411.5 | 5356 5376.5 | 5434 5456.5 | 0.64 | 4.4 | 4.35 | 4.38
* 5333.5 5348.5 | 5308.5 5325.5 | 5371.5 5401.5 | 0.75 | 4.41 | 4.35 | 4.39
